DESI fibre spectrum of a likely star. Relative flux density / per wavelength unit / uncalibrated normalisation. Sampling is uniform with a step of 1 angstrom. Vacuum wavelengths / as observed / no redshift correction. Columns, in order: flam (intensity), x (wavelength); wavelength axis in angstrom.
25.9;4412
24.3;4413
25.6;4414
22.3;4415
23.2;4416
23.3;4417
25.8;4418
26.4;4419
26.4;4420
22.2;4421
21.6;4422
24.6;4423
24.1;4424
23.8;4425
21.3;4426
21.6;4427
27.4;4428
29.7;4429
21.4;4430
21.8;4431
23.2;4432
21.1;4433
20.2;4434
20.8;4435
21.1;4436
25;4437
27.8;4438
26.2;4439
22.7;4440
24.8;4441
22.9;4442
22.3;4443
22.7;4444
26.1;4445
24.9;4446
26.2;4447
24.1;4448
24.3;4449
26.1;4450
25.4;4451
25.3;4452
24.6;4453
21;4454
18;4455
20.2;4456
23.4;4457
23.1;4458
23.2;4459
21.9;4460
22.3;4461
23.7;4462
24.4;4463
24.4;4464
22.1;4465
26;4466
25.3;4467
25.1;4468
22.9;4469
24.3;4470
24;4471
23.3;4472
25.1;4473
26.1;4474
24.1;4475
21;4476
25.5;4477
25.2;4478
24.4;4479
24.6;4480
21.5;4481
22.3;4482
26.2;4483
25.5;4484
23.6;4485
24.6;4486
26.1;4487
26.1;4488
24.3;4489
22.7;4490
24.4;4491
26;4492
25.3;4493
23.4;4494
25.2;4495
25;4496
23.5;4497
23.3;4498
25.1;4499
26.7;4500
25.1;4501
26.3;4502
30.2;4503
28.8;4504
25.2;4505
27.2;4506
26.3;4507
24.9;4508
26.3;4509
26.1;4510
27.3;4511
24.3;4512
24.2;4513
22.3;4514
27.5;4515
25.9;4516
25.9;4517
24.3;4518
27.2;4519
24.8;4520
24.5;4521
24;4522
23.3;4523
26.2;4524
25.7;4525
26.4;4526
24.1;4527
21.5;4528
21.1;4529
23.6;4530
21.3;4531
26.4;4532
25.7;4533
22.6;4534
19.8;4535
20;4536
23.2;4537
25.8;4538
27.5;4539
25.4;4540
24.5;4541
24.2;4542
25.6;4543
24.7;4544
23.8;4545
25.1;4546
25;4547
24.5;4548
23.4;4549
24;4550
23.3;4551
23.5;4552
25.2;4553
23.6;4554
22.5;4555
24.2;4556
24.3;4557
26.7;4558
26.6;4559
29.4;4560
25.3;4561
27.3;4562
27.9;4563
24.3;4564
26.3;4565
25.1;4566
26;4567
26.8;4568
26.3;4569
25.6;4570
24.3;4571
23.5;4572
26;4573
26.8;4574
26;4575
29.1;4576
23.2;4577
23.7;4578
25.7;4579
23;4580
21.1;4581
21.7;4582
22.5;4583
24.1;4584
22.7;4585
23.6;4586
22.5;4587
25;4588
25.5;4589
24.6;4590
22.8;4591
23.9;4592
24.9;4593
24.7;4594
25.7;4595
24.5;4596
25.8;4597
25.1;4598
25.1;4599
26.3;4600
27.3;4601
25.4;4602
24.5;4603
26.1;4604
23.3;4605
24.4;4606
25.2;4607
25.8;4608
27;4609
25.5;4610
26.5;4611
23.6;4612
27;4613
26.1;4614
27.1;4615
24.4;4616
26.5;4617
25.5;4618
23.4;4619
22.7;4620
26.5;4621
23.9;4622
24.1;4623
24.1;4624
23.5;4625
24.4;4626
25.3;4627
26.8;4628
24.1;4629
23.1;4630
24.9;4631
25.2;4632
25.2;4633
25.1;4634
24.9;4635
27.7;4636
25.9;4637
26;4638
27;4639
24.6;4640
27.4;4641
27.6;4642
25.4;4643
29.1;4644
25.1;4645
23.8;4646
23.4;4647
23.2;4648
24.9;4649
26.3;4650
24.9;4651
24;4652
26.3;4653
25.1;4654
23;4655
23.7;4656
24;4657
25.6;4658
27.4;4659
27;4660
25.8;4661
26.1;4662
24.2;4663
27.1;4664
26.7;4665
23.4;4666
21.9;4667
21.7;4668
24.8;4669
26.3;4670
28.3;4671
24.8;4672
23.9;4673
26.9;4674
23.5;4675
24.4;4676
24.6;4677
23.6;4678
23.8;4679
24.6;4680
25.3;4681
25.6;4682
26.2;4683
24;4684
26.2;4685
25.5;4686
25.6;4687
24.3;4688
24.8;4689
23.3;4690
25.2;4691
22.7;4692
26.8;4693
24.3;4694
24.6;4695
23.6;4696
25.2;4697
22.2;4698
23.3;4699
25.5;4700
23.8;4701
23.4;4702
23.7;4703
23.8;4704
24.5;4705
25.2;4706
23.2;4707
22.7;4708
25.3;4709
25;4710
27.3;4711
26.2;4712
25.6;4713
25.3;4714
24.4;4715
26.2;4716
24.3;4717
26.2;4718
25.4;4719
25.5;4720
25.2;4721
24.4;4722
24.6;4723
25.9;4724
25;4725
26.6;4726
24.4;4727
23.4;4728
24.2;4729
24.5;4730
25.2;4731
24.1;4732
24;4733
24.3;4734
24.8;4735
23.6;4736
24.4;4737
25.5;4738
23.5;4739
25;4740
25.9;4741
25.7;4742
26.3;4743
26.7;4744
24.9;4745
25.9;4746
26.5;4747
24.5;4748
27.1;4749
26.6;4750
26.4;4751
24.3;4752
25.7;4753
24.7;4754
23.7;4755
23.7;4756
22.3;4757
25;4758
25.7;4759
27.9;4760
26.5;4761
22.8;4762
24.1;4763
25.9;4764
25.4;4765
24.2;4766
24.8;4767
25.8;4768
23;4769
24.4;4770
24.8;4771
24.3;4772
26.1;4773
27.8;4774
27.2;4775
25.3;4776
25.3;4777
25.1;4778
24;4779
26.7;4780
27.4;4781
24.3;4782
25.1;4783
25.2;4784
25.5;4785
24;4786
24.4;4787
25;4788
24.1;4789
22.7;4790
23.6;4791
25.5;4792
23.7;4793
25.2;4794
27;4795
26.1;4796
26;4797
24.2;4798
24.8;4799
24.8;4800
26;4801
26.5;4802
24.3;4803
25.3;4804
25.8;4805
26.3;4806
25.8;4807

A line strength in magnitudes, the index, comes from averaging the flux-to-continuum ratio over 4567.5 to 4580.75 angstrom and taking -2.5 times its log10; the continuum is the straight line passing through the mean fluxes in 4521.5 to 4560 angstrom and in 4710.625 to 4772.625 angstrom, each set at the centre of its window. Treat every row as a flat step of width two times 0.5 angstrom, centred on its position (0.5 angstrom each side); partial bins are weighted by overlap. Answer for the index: -0.041 mag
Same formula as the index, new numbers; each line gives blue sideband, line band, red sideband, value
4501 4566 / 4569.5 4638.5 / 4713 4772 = 0.00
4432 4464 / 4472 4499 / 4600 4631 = -0.03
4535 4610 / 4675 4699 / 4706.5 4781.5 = 0.02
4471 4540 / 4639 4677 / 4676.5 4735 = -0.02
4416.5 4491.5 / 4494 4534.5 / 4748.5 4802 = -0.04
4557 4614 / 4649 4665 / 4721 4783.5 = -0.01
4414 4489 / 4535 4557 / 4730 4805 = 0.00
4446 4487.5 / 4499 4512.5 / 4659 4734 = -0.10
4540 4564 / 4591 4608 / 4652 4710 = -0.01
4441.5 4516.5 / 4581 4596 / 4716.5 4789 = 0.04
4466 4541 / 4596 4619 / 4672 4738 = -0.04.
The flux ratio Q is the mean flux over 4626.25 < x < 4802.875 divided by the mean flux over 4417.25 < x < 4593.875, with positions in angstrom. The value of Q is 1.0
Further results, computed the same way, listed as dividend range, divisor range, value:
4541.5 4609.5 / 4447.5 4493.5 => 1.04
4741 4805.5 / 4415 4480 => 1.06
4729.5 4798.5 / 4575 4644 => 1.00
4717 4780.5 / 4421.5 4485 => 1.06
